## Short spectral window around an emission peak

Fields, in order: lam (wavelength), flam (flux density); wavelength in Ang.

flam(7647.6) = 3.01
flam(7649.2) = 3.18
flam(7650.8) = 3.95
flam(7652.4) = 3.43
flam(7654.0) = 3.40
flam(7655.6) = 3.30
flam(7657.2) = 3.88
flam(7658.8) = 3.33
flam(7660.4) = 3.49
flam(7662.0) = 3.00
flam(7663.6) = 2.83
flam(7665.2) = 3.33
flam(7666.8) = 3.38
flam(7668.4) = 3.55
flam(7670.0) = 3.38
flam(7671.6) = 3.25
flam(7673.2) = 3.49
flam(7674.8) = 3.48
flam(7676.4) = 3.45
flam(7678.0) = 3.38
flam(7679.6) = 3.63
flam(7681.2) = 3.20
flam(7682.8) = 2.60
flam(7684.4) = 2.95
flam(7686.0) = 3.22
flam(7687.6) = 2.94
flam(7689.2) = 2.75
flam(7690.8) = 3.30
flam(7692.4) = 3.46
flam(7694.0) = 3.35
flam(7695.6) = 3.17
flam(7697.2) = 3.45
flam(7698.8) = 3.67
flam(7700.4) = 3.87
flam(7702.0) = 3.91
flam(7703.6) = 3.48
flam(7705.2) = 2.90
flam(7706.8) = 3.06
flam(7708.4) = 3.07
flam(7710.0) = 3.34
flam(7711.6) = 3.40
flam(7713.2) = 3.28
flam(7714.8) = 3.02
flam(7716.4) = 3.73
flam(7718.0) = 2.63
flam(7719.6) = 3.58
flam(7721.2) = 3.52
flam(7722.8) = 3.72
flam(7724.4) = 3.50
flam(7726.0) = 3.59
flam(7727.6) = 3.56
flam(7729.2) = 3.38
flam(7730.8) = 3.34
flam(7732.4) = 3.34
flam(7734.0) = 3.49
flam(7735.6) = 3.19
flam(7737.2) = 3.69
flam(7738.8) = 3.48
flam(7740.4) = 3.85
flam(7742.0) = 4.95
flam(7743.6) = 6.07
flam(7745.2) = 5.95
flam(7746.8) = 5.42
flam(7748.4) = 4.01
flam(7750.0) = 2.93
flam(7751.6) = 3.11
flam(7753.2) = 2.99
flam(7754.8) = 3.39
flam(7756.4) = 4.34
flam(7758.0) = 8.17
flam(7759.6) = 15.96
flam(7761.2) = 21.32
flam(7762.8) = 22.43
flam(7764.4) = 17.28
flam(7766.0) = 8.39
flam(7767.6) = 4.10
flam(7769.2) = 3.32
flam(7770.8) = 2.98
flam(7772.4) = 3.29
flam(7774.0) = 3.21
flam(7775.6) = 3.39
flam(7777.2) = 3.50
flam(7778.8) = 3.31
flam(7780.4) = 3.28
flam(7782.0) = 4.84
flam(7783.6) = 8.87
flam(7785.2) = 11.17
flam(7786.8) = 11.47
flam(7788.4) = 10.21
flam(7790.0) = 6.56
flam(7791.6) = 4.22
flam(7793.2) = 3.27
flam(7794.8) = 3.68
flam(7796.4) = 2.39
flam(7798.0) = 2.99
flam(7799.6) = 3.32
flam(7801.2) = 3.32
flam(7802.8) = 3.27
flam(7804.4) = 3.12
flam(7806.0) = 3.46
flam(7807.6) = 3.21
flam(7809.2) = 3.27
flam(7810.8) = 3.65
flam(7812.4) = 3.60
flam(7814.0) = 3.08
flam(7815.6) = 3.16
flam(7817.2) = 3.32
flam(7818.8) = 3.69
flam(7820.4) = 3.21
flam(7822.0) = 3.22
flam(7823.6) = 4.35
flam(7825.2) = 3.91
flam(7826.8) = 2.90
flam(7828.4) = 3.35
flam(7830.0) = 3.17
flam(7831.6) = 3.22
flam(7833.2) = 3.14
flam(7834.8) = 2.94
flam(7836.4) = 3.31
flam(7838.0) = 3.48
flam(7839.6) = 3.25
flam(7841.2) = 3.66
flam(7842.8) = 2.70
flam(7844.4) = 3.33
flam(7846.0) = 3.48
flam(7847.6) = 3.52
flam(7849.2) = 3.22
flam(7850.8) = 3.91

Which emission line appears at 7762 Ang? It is Halpha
